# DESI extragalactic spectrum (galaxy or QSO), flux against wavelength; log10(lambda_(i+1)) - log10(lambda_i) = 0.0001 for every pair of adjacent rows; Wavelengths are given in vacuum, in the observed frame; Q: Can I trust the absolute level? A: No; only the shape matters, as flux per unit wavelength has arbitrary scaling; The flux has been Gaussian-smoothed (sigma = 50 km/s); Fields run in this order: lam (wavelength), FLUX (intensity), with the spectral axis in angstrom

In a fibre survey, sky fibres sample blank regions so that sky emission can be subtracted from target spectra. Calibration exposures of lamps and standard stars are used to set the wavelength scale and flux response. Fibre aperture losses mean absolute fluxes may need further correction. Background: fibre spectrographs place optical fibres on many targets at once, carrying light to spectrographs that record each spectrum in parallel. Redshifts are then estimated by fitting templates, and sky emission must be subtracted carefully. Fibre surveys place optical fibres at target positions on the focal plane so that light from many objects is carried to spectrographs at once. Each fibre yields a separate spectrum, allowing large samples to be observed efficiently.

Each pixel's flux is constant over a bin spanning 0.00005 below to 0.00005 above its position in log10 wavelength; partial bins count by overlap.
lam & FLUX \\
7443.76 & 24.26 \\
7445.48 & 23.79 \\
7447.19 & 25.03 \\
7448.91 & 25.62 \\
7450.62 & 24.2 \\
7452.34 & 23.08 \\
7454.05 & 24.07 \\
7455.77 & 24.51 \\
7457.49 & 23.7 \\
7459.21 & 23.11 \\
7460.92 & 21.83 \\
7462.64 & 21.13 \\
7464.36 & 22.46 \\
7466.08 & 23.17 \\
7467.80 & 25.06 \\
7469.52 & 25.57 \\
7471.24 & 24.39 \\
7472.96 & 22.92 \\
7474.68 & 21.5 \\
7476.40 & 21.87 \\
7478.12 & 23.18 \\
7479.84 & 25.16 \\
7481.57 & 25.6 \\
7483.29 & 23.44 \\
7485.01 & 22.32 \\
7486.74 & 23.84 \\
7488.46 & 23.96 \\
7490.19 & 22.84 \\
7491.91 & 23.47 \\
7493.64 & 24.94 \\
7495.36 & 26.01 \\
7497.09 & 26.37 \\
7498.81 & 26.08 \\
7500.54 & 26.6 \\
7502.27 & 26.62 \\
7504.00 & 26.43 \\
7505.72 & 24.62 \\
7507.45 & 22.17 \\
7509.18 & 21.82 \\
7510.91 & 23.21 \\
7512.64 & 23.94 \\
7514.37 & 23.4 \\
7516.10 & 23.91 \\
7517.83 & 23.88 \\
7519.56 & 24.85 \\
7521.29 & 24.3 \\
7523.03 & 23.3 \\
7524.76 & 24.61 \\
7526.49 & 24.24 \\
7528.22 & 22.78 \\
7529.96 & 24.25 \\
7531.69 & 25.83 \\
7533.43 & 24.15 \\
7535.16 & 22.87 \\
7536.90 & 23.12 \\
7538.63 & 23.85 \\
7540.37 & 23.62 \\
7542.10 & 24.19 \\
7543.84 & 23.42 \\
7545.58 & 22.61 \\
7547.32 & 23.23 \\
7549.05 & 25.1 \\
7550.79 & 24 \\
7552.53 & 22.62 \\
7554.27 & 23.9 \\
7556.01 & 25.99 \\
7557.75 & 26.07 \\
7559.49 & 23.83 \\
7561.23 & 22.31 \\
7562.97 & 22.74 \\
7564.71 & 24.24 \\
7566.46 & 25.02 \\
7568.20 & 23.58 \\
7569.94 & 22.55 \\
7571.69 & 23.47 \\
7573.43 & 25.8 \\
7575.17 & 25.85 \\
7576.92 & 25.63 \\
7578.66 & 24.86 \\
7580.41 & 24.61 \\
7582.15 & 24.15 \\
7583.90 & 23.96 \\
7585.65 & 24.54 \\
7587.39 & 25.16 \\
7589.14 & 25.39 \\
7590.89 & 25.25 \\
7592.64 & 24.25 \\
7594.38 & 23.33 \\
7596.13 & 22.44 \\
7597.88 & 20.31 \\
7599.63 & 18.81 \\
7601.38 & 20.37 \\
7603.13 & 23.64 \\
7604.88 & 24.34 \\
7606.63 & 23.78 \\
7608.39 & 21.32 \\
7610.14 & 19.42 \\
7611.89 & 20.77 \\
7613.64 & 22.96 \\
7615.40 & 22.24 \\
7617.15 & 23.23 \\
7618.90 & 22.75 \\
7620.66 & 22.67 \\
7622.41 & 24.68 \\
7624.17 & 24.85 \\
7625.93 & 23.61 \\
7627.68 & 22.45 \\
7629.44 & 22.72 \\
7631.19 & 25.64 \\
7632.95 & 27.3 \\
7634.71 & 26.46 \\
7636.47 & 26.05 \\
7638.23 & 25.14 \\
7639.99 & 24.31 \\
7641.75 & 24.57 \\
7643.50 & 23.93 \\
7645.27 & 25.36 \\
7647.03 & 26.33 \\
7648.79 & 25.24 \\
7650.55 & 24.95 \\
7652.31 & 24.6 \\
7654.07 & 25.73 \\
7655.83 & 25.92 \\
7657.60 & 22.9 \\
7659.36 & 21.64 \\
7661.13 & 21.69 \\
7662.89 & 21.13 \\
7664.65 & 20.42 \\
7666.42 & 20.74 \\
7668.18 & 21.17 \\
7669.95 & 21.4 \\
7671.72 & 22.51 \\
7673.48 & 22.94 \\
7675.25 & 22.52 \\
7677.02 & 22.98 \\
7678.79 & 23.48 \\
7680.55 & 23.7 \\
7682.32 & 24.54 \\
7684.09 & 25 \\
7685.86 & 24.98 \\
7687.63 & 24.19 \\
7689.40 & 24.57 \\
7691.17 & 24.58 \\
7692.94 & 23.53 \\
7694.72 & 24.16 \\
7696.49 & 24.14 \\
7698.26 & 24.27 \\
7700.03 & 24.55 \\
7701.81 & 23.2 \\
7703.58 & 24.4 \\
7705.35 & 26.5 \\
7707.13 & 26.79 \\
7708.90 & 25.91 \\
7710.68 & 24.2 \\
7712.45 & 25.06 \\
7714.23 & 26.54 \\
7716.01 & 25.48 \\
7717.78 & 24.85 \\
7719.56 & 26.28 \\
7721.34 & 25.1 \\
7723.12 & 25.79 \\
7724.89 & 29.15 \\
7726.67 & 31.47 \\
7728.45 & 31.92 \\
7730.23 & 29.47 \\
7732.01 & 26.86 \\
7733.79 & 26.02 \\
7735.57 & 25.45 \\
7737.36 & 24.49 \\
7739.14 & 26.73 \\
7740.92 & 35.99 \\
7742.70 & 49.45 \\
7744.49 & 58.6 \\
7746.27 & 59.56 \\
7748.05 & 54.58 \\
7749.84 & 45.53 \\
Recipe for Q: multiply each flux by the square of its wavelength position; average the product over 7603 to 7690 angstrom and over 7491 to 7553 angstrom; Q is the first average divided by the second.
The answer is 1.0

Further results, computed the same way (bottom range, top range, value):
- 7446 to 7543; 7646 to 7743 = 1.11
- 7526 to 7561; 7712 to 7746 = 1.35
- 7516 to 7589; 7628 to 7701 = 1.02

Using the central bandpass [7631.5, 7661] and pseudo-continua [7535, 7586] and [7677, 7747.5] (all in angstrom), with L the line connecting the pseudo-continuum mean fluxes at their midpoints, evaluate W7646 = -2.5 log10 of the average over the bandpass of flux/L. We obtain 0.06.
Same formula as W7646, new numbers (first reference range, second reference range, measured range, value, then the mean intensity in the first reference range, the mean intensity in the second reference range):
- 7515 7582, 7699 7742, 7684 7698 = 0.087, 24.1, 26.9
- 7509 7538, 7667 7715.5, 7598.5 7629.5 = 0.072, 23.8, 24.1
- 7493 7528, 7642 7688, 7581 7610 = 0.039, 24.5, 23.5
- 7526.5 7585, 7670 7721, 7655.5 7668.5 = 0.120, 24.1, 24.5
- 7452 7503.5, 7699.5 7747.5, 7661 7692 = 0.255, 24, 30.2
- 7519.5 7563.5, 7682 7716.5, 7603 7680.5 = 0.046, 23.9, 24.8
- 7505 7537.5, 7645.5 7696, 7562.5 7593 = -0.039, 23.7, 23.5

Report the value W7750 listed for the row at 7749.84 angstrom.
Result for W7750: 45.53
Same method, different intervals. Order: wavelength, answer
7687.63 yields 24.19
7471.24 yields 24.39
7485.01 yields 22.32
